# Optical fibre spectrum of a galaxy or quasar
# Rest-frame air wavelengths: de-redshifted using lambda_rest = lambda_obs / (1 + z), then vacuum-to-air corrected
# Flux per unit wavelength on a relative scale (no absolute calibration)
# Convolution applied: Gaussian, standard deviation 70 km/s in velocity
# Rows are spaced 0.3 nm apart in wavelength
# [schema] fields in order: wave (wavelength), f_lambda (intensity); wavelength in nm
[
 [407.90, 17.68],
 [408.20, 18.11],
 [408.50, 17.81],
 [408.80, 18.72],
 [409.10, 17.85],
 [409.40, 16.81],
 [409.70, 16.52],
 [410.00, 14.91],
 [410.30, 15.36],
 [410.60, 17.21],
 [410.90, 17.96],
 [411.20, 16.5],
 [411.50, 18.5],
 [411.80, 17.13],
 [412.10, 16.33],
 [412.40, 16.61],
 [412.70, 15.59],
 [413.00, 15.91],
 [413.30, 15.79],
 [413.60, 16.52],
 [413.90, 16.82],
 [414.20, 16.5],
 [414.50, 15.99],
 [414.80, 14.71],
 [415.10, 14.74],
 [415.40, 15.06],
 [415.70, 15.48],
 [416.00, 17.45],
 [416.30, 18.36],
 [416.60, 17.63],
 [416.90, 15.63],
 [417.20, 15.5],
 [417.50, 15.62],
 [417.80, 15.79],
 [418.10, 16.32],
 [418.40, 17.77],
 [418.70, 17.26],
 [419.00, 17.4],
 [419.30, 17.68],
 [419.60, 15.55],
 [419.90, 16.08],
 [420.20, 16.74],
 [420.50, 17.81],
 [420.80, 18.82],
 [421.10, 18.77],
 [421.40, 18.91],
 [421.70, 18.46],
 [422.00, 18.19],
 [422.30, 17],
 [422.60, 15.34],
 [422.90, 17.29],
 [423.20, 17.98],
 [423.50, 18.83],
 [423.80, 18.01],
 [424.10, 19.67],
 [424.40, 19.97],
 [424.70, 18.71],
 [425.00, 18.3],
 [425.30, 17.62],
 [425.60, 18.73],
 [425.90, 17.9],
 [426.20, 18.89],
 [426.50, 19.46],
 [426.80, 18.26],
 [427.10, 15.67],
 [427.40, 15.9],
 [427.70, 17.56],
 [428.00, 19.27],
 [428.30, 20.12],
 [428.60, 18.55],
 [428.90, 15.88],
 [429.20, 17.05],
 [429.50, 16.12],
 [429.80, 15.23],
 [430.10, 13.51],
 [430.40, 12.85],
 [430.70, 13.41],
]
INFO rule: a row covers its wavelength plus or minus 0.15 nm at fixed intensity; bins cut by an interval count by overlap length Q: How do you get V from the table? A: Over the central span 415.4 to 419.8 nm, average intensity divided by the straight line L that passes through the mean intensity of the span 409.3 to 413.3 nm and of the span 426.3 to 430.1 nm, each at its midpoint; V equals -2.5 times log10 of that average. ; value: 0.013 mag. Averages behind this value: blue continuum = 16.5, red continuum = 17.3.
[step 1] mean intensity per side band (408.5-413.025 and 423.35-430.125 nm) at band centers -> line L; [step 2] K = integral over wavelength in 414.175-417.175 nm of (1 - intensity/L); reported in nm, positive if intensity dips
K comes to 0.18 nm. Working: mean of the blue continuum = 16.9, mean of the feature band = 16.1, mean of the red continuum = 17.9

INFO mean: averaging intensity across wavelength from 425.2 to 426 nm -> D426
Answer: 18.1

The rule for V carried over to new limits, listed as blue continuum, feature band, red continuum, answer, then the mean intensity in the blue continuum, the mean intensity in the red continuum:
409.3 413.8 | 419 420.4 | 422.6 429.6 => 0.045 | 16.5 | 18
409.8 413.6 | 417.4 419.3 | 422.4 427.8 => 0.028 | 16.5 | 18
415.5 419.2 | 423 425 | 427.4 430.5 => -0.130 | 16.7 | 16.6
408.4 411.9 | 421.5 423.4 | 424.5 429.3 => 0.020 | 17.1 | 18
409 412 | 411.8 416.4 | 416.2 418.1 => 0.030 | 16.8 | 16.4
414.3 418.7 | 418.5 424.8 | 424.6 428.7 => -0.038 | 16.2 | 18.2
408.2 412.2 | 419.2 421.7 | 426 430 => -0.017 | 17.1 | 17.5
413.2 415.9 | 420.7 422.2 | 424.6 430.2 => -0.114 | 15.8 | 17.5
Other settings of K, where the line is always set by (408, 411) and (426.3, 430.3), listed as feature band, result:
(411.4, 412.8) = 0.02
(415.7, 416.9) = -0.01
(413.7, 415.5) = 0.15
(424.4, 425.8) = -0.11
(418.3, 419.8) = 0.00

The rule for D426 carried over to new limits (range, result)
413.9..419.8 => 16.3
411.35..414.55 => 16.5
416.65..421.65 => 17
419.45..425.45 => 17.9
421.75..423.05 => 17.1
